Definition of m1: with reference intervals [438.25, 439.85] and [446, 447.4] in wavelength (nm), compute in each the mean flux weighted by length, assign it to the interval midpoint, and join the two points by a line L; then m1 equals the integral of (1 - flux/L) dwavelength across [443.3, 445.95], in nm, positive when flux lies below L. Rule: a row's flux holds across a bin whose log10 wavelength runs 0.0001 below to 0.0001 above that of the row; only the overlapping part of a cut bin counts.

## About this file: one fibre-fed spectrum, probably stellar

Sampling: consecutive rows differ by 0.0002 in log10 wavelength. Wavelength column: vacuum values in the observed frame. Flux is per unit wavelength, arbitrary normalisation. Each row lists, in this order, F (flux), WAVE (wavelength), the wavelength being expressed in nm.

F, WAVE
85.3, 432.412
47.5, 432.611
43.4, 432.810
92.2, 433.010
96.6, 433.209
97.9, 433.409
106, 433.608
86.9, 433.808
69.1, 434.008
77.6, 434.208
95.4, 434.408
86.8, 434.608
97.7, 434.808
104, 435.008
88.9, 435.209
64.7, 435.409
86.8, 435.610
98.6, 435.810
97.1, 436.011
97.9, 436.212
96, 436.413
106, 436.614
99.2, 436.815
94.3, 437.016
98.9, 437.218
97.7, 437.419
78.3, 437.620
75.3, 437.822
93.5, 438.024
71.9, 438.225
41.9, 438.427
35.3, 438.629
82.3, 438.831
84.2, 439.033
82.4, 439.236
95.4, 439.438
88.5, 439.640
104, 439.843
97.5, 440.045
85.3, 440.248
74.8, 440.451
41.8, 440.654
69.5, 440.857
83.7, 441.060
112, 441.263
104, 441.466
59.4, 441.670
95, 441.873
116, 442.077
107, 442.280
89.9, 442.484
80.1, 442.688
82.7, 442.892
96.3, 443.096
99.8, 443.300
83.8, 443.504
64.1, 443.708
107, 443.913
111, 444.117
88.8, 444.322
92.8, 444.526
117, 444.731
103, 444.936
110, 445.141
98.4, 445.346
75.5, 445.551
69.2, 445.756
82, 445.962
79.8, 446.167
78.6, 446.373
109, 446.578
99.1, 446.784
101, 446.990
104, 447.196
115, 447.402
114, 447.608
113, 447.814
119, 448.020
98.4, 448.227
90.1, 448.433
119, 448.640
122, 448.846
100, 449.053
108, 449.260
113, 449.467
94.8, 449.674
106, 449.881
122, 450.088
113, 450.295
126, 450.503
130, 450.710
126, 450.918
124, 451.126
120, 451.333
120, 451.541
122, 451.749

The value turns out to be -0.09 nm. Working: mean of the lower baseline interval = 74.9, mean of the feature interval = 93.2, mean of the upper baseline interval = 96.1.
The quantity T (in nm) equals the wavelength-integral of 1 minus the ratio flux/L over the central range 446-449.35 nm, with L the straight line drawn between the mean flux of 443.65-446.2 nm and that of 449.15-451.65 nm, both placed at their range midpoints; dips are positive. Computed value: 0.04 nm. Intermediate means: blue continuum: 93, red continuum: 117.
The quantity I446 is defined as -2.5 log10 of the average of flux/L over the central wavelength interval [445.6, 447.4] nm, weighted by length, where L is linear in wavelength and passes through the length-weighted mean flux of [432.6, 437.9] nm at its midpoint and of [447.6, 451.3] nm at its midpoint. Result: 0.19 mag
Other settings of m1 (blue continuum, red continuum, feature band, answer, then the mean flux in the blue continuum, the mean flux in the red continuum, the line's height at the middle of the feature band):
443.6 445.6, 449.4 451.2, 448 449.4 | 0.051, 97.3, 117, 112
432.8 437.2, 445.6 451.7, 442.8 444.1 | 0.139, 91.3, 107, 101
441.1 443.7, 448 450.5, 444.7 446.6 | 0.183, 92.5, 109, 100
